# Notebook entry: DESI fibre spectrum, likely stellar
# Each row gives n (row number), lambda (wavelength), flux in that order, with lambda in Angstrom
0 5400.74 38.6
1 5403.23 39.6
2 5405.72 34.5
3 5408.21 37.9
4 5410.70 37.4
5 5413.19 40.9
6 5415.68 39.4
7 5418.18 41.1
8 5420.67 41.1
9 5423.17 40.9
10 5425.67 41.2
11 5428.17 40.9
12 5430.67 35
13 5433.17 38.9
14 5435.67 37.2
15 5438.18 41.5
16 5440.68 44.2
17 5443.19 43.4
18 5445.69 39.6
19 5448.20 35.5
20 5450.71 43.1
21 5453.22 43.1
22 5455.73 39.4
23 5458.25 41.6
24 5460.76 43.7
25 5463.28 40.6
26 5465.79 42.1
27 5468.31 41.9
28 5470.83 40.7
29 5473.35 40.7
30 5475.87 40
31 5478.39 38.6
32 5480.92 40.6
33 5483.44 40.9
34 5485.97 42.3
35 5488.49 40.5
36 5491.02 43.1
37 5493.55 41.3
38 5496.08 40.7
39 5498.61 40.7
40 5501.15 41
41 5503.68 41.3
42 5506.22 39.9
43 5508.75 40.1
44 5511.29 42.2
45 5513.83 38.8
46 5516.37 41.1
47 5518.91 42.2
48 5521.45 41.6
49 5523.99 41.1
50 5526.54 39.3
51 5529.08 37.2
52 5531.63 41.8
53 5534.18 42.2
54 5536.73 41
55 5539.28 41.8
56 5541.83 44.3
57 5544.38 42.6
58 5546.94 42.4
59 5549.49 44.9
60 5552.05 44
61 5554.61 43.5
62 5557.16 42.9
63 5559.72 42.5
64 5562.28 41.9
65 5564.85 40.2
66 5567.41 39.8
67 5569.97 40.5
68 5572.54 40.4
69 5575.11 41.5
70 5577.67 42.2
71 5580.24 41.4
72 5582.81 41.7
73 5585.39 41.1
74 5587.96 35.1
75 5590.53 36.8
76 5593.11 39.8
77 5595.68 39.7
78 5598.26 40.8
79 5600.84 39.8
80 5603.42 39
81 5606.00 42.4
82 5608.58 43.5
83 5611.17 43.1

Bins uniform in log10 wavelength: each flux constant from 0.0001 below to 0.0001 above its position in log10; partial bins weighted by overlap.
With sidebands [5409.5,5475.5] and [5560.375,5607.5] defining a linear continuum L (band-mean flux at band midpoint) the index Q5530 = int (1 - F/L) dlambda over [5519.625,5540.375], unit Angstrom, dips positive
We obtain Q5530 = -0.2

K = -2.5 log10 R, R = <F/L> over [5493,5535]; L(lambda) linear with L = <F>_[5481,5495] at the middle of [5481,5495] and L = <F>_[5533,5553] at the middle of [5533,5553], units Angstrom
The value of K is 0.04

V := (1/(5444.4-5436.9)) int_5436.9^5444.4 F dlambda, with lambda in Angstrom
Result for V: 43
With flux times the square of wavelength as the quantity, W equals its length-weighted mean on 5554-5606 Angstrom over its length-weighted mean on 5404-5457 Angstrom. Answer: 1.1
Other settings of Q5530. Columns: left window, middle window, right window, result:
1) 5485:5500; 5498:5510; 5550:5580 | 0.3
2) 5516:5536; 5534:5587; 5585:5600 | -3.0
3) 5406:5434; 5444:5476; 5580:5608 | -1.2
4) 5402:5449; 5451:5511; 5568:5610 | -2.0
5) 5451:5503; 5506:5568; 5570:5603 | -1.6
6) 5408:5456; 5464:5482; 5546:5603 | -0.1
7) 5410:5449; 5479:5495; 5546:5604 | -0.4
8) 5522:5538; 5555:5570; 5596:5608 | -0.4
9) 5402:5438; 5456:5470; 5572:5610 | -0.8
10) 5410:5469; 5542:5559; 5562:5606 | -1.3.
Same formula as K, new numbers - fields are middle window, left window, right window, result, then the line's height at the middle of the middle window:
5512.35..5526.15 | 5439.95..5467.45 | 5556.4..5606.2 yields 0.00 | 40.9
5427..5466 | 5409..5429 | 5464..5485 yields 0.00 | 40.5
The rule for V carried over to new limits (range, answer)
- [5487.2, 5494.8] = 41.7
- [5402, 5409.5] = 37.3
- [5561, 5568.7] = 40.6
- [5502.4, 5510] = 40.5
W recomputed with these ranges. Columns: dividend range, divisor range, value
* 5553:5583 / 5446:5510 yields 1.05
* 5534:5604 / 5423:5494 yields 1.05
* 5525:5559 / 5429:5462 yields 1.08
